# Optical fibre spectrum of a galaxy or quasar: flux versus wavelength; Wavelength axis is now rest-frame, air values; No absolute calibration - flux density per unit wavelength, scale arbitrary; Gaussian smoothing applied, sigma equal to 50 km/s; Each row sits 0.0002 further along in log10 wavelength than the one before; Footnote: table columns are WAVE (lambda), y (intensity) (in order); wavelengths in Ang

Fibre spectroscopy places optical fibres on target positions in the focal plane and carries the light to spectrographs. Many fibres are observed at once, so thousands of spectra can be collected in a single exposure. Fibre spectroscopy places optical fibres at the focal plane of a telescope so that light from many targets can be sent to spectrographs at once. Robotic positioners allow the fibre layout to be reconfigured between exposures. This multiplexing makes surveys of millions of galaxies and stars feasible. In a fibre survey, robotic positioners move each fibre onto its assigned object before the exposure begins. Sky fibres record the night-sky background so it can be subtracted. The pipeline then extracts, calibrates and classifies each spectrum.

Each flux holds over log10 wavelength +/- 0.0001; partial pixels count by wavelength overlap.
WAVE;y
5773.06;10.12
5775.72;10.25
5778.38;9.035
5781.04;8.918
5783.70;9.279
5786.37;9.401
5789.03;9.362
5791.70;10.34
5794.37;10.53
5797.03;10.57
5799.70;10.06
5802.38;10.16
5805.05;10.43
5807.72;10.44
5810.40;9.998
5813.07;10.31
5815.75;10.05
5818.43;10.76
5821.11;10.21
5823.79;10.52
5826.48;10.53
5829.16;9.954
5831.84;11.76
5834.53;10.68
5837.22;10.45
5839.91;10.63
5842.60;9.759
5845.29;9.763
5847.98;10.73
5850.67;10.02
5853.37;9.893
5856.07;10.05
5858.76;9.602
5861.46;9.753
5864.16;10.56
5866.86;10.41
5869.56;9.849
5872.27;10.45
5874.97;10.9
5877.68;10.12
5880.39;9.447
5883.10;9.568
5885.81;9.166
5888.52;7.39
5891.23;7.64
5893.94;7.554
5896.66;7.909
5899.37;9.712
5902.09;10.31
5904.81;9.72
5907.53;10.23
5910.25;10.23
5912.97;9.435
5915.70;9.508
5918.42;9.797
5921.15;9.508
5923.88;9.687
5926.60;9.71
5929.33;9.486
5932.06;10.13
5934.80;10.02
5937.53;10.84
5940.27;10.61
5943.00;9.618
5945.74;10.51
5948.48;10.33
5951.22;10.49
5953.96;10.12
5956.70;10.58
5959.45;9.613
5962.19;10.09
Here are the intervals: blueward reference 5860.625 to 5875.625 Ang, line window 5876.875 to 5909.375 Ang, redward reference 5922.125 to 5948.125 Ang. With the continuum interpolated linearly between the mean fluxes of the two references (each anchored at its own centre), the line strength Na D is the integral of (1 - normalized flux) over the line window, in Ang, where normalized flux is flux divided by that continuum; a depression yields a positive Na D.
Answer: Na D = 3.68 Ang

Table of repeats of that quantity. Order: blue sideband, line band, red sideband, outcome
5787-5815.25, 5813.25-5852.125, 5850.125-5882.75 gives -1.1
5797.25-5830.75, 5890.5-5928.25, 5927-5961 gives 3.1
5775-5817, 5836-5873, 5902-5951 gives -0.6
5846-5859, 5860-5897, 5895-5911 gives 1.8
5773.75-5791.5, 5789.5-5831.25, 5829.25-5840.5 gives -0.7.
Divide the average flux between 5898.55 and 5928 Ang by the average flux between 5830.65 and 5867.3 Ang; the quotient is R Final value 1.0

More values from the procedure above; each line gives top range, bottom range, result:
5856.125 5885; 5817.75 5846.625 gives 0.96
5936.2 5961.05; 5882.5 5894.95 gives 1.25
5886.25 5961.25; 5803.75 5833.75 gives 0.92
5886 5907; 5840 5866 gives 0.87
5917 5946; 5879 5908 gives 1.12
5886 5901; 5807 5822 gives 0.79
